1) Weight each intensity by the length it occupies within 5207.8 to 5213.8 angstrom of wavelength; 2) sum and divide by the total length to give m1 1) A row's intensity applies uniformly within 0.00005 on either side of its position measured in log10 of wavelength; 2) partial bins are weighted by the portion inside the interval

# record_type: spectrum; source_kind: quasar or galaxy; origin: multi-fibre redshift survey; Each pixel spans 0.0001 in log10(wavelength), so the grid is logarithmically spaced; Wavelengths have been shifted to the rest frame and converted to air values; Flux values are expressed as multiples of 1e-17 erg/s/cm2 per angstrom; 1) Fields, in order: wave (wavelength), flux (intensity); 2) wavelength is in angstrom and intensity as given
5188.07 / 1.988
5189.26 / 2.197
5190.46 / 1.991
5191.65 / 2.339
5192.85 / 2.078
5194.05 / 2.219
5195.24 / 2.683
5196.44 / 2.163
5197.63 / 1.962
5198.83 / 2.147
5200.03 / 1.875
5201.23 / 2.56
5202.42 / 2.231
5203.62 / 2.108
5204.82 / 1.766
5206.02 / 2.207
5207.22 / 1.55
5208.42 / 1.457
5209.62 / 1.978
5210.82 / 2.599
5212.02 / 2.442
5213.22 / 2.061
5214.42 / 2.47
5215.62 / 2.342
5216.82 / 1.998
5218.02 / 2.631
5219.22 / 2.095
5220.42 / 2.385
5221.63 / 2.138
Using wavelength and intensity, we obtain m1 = 2.11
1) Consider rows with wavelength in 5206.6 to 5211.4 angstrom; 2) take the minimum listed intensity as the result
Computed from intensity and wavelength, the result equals 1.457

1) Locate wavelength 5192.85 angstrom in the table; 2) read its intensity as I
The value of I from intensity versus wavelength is 2.078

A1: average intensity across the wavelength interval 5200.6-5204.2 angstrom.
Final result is 2.3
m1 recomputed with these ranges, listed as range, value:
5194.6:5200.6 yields 2.17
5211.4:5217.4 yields 2.27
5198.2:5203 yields 2.2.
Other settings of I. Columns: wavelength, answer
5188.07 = 1.988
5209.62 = 1.978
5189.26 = 2.197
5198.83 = 2.147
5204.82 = 1.766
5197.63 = 1.962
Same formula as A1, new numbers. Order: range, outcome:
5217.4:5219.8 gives 2.37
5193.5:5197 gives 2.36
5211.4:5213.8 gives 2.26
